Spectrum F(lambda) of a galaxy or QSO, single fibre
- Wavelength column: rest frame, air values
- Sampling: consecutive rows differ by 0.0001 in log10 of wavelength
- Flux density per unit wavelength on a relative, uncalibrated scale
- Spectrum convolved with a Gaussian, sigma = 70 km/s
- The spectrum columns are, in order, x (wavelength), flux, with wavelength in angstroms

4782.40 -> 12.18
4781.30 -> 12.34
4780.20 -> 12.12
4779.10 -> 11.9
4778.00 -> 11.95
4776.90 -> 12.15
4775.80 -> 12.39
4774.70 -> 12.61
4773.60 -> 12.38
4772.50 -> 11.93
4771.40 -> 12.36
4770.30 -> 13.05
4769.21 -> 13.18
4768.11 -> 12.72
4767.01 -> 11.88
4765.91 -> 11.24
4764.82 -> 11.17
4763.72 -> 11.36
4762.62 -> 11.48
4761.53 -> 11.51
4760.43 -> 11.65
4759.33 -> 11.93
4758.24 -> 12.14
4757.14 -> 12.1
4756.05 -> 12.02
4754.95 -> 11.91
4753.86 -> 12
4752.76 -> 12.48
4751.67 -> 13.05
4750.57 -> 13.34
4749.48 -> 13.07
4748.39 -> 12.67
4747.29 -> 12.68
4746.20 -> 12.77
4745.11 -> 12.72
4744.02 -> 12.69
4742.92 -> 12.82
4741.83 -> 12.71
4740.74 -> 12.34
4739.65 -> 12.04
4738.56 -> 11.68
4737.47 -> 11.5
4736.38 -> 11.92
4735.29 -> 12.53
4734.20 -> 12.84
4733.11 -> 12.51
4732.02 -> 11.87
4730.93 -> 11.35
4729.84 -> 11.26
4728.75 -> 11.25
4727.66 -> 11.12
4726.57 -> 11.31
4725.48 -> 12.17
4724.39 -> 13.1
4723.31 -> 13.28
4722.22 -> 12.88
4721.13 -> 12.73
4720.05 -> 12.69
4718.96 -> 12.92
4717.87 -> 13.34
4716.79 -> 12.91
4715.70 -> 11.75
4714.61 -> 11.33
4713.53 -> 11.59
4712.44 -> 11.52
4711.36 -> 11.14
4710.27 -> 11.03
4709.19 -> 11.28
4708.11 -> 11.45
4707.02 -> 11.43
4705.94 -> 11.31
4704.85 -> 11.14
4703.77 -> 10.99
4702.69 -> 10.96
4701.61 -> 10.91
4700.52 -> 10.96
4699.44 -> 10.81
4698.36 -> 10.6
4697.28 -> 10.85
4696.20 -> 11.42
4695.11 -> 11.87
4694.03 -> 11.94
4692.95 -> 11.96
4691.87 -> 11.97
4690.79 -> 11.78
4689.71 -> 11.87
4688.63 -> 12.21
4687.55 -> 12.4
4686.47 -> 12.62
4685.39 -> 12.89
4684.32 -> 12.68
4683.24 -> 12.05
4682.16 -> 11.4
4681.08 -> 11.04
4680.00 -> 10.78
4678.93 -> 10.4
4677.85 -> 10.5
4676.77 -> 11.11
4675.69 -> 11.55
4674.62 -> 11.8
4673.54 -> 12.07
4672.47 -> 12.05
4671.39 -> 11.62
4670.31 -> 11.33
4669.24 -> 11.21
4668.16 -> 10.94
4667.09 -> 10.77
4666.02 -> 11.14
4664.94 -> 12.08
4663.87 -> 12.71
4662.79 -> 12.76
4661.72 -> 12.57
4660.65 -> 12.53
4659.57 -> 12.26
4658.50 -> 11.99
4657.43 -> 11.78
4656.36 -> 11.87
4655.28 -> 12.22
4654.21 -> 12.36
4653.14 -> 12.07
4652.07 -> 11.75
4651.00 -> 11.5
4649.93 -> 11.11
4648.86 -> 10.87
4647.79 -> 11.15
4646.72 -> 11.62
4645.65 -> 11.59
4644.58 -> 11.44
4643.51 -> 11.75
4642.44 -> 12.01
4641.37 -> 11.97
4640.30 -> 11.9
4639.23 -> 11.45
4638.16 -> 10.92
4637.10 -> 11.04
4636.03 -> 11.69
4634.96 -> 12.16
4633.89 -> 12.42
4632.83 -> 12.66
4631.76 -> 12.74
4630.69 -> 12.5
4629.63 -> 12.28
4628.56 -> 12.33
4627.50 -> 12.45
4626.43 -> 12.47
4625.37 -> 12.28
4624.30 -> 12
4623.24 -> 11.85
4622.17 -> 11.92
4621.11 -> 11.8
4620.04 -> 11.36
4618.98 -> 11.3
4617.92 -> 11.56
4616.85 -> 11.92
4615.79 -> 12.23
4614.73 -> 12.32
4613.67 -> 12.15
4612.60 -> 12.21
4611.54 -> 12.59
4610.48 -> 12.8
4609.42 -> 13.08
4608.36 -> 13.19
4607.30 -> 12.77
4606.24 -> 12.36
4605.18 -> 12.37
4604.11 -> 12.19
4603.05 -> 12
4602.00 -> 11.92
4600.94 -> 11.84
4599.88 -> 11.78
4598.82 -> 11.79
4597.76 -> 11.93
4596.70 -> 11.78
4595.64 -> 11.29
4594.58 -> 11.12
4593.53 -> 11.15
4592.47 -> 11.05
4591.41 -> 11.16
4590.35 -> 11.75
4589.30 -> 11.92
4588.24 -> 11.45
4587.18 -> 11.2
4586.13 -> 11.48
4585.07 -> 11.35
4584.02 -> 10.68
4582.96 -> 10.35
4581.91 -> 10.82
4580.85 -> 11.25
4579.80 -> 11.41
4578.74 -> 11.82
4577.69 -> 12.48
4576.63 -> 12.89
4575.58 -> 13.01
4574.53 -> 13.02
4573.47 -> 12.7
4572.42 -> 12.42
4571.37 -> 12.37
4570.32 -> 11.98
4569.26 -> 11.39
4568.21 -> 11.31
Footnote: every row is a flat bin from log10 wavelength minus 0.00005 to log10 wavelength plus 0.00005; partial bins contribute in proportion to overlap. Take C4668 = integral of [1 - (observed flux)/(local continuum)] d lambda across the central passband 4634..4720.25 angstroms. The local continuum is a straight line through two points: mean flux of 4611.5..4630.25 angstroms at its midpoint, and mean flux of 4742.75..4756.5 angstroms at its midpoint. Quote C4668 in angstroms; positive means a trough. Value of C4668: 4.43 angstroms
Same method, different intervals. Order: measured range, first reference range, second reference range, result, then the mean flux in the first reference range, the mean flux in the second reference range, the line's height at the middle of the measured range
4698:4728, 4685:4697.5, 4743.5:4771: 0.8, 12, 12.3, 12.1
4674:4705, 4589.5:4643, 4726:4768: 1.4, 12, 12.1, 12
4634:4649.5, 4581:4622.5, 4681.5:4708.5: 0.2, 11.8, 11.6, 11.7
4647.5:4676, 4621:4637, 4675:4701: 0.2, 12.2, 11.6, 11.9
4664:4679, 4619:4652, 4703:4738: 0.6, 11.8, 11.9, 11.9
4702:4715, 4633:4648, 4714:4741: 0.9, 11.7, 12.2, 12.1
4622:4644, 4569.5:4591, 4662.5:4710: -0.7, 11.8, 11.5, 11.7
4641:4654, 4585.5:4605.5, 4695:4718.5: -0.1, 11.6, 11.4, 11.5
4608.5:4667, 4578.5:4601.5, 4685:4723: -2.3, 11.4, 11.8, 11.5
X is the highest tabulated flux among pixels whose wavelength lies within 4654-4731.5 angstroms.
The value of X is 13.34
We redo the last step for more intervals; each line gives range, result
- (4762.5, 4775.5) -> 13.18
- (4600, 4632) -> 13.19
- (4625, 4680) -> 12.76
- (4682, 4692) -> 12.89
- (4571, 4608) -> 13.02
